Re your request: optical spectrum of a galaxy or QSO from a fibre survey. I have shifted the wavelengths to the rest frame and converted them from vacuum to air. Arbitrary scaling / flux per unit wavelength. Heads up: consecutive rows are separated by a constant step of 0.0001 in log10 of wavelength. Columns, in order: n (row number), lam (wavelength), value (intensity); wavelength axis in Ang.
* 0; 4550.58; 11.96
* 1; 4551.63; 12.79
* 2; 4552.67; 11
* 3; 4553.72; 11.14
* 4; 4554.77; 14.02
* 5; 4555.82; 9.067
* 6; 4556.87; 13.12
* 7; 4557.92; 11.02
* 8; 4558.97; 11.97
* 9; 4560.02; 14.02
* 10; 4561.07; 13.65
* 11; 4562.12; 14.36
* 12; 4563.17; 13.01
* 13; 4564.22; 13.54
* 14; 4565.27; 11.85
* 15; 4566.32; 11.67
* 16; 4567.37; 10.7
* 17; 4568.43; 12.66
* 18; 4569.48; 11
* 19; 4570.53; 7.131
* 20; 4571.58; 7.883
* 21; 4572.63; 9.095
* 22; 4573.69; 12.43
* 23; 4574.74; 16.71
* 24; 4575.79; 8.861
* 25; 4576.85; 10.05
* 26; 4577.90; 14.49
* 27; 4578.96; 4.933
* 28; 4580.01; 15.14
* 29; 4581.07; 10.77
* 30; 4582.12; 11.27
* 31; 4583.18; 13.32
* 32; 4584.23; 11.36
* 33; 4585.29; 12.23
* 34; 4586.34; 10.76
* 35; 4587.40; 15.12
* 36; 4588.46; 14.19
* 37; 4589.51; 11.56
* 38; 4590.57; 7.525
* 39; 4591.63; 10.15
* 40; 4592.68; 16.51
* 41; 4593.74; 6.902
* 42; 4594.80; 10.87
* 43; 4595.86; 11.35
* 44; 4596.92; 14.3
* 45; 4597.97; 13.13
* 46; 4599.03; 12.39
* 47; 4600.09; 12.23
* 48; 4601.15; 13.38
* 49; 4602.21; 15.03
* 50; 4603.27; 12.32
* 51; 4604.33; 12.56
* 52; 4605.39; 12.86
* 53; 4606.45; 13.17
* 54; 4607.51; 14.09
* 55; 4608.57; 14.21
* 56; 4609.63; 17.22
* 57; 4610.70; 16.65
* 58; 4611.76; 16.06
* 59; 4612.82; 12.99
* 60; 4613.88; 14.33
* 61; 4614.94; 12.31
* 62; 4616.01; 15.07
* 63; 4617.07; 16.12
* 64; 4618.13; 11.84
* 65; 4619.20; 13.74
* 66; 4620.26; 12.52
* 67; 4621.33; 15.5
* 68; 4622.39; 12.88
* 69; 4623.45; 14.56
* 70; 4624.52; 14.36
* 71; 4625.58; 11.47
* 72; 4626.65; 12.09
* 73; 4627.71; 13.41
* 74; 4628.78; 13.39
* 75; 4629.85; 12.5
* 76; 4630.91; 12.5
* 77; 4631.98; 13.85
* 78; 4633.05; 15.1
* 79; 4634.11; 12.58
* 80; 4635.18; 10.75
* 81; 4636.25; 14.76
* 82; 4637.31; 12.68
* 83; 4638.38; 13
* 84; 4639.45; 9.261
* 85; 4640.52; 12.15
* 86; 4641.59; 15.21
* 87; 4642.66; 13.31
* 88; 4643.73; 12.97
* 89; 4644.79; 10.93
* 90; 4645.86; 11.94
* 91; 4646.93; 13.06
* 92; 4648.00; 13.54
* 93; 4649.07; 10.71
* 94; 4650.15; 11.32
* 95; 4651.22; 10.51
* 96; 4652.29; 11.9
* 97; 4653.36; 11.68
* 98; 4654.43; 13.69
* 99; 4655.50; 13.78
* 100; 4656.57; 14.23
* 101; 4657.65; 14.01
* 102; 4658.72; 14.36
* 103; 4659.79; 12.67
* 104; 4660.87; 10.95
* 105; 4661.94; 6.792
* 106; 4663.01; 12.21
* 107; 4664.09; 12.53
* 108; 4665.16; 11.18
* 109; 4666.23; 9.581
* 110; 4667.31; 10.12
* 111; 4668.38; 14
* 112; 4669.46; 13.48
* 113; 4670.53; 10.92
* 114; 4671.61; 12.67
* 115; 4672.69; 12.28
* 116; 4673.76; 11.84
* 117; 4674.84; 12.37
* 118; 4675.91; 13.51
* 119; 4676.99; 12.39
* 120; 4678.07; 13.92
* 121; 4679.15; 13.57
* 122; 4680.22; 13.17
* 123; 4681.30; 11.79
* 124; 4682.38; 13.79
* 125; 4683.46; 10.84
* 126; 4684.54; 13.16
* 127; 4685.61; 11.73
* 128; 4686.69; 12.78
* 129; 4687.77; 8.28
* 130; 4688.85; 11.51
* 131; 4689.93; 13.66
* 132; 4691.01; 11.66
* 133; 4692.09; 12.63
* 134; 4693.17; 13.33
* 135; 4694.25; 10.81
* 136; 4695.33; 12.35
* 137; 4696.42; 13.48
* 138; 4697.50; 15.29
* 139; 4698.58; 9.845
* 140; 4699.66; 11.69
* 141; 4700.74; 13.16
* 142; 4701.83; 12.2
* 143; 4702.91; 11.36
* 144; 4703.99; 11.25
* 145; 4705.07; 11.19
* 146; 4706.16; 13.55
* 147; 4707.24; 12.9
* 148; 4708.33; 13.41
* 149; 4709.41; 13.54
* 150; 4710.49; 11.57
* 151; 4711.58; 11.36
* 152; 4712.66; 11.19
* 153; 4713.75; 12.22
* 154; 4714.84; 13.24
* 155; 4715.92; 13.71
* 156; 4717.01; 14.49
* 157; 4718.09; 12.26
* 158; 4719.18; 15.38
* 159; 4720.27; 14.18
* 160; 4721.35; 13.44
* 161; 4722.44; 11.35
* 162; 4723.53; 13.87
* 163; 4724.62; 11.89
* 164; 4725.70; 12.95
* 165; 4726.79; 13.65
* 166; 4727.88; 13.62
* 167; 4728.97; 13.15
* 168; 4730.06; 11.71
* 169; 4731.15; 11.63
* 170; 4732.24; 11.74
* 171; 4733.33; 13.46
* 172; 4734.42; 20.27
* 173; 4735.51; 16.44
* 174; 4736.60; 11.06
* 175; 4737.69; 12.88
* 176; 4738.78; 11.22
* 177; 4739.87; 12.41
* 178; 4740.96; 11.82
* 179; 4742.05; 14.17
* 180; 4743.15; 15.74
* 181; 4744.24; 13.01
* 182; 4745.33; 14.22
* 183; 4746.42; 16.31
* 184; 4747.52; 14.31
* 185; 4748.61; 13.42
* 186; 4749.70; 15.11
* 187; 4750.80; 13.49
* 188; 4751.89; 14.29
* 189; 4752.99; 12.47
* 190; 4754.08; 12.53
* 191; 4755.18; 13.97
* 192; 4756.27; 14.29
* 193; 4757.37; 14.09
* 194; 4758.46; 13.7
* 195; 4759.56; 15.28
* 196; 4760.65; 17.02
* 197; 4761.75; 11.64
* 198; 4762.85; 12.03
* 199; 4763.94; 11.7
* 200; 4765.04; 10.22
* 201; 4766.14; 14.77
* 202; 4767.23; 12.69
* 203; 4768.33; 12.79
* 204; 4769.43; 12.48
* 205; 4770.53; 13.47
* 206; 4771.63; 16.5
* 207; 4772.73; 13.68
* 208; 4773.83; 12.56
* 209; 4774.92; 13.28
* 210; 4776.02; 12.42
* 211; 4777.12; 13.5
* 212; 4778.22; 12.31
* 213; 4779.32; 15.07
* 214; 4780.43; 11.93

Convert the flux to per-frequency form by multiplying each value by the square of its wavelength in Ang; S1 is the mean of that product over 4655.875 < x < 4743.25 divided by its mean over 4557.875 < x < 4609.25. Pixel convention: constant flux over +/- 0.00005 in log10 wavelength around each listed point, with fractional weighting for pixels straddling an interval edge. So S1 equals 1.10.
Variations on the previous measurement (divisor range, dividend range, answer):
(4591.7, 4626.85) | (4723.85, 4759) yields 1.07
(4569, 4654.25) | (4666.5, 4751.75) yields 1.07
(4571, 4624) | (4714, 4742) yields 1.11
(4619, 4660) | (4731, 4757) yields 1.12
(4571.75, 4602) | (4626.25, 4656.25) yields 1.09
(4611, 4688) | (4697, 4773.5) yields 1.08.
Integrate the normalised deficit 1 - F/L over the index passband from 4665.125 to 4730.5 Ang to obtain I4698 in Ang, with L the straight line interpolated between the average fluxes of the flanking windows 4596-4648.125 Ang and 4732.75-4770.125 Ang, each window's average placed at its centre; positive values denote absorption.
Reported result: 5.12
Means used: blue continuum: 13.4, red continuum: 13.7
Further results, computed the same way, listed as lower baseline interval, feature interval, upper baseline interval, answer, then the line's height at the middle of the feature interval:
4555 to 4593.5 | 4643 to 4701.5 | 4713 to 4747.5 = 2.7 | 12.8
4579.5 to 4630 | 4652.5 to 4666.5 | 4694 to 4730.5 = 0.8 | 12.9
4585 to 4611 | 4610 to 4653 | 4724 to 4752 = -0.4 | 13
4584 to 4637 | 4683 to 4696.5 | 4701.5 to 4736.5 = 1.1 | 13.1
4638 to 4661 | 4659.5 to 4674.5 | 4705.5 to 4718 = 1.3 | 12.6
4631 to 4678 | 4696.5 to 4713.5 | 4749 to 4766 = 0.8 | 12.9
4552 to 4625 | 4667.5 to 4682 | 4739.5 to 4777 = 0.4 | 13.1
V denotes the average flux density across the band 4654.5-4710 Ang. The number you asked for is 12.3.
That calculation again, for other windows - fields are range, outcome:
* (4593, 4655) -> 13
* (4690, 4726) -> 12.6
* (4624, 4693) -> 12.4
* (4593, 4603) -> 12.3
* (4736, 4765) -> 13.5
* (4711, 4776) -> 13.4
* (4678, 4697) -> 12.3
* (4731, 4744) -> 13.6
